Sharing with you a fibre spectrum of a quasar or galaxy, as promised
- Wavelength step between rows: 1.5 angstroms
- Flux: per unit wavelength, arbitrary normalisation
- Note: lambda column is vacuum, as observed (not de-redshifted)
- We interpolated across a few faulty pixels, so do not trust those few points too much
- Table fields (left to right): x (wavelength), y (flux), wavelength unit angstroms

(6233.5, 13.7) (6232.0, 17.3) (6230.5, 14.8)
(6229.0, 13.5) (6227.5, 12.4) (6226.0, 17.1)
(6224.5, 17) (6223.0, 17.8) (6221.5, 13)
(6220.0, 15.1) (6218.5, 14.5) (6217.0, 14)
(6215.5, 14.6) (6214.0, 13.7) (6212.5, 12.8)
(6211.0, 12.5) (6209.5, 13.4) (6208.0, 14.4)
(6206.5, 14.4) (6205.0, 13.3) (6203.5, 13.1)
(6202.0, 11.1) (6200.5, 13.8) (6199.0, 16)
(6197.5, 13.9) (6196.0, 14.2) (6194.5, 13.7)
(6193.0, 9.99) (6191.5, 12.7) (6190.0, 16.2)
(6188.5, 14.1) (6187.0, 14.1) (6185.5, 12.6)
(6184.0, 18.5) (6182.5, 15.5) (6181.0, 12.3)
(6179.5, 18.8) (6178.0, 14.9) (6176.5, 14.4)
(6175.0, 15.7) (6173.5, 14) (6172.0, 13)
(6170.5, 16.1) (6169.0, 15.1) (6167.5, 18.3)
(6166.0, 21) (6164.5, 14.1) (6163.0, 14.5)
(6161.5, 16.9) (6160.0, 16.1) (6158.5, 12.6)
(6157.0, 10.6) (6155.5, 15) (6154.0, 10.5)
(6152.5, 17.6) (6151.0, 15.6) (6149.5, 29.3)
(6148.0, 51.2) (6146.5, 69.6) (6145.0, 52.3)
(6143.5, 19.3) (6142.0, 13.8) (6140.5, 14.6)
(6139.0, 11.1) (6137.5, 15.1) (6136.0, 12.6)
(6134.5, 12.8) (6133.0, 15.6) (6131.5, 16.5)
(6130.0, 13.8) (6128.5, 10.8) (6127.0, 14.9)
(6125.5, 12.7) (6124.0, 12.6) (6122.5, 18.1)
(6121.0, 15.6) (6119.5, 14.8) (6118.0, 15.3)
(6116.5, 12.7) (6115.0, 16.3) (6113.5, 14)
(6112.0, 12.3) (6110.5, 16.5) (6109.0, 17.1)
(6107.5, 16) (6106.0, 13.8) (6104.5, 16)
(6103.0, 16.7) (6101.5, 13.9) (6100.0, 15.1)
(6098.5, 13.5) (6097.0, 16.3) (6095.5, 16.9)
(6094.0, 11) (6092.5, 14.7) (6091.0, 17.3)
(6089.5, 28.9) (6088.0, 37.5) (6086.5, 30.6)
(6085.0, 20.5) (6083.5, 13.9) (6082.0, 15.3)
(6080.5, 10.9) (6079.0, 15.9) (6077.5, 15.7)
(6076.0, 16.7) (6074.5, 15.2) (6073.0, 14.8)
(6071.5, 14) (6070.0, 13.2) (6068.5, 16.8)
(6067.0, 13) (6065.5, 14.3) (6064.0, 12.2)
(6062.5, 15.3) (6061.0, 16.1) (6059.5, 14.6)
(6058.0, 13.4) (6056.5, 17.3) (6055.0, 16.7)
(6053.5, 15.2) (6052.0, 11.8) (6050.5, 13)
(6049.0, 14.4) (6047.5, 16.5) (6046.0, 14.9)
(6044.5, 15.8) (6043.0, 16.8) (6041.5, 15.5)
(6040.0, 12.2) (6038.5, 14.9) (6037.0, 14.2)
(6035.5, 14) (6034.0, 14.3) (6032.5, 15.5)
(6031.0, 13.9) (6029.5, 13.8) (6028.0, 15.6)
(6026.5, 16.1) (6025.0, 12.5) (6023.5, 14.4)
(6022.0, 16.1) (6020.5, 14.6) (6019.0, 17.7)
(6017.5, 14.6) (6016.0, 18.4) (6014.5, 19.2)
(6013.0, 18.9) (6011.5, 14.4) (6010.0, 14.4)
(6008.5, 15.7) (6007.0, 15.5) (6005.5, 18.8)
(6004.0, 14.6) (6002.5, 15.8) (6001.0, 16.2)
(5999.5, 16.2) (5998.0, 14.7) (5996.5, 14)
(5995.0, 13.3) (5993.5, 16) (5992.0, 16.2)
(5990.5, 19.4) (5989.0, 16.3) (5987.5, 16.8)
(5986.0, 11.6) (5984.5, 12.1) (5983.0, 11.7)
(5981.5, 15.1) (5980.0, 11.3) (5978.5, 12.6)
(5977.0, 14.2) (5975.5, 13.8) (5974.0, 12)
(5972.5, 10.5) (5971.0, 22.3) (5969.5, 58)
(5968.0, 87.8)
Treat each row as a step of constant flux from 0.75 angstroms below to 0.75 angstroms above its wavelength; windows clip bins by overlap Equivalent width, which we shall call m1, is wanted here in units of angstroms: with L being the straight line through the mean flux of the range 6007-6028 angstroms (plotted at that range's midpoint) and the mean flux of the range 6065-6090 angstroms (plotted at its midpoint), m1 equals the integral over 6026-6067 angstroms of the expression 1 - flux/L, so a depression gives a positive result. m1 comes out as 5.3 angstroms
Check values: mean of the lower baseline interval 15.9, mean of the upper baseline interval 18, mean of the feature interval 14.7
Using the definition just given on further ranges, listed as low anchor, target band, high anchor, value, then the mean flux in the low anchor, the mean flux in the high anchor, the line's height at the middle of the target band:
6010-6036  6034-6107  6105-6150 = 5.43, 15.5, 19.3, 17.2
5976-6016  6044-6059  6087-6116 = 1.25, 15.2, 17.1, 16.2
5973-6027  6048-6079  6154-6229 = 0.38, 15.1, 14.5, 14.9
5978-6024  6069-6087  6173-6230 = -1.48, 15.4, 14.3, 15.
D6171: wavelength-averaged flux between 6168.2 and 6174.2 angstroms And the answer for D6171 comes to 14.6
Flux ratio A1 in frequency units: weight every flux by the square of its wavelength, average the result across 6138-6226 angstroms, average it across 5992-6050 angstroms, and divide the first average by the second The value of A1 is 1.2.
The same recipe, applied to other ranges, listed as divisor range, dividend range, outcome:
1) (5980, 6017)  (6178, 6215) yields 0.96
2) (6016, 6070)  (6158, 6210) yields 1.04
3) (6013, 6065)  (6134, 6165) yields 1.46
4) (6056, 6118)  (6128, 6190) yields 1.15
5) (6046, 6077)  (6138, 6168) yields 1.55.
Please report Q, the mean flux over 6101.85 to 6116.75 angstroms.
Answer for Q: 15.2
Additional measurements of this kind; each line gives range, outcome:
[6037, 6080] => 14.8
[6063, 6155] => 17.9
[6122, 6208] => 17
